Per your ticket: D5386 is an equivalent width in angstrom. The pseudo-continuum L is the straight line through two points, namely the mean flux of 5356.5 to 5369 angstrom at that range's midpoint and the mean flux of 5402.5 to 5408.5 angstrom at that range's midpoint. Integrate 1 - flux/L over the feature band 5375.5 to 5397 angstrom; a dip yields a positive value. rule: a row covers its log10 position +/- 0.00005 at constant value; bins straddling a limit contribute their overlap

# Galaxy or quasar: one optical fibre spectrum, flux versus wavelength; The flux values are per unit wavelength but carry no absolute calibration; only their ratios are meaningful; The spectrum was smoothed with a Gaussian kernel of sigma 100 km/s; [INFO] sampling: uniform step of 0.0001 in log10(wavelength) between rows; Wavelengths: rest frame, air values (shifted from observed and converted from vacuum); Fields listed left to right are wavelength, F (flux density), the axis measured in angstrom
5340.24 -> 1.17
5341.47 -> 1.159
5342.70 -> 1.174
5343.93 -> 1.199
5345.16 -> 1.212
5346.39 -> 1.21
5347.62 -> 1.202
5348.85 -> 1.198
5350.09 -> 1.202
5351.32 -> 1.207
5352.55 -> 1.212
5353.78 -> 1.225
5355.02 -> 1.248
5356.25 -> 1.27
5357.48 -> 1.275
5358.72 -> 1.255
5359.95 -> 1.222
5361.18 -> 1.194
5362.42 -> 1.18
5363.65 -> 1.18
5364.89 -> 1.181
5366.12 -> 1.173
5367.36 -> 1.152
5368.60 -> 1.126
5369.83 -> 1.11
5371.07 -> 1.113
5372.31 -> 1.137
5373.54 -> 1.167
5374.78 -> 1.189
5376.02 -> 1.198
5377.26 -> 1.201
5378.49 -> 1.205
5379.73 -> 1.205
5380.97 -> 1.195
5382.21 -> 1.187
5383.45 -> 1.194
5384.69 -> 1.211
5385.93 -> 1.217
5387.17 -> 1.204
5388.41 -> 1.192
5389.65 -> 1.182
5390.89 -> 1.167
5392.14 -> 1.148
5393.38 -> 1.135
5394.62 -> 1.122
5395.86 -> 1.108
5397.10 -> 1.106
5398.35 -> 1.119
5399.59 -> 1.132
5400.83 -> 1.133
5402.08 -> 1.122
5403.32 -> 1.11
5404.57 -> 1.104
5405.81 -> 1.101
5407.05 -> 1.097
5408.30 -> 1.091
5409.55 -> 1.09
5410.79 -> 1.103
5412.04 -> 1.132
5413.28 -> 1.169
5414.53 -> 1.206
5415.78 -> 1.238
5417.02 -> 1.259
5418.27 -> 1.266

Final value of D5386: -0.6 angstrom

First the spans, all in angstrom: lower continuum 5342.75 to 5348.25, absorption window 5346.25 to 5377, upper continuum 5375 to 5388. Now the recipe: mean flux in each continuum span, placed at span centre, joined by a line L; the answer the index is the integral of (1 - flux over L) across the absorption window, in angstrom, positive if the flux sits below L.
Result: 0.2 angstrom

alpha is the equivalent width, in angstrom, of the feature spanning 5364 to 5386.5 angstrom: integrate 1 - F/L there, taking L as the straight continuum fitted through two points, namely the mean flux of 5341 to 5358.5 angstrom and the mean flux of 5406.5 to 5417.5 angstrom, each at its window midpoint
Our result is 0.3 angstrom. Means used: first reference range 1.21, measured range 1.18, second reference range 1.15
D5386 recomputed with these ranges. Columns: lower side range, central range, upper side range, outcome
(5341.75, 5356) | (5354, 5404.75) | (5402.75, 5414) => -0.63 angstrom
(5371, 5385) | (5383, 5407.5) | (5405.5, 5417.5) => 0.46 angstrom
